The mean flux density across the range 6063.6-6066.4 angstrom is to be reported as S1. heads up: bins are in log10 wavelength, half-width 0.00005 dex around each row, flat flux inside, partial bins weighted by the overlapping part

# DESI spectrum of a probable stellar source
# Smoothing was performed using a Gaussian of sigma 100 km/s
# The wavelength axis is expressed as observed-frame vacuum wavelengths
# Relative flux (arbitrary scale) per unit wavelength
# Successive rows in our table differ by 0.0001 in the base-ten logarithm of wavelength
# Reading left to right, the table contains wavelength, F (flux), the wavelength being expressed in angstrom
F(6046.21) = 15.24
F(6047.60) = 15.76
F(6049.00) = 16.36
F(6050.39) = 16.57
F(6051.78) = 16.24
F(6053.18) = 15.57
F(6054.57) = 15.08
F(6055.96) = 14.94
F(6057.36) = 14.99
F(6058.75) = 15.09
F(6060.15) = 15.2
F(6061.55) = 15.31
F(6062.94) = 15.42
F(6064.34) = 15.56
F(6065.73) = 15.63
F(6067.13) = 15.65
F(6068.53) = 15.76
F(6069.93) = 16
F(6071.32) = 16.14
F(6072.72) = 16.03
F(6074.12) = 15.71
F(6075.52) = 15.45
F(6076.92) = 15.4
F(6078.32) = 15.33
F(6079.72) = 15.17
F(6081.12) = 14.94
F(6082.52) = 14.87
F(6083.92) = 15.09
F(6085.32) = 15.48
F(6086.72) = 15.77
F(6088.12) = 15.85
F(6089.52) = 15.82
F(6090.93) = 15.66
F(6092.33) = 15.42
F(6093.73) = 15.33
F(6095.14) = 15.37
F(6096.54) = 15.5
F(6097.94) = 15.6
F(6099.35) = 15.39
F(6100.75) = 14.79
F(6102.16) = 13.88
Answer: 15.6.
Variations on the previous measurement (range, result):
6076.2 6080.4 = 15.3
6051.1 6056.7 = 15.4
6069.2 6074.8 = 16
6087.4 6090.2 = 15.9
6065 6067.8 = 15.7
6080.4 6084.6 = 15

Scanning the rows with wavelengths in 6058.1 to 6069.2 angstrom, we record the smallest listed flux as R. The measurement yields 15.09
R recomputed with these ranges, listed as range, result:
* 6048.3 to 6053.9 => 15.57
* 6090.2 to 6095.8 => 15.33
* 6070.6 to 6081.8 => 14.94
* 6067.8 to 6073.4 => 15.76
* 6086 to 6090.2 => 15.77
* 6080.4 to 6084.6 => 14.87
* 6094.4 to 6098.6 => 15.37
